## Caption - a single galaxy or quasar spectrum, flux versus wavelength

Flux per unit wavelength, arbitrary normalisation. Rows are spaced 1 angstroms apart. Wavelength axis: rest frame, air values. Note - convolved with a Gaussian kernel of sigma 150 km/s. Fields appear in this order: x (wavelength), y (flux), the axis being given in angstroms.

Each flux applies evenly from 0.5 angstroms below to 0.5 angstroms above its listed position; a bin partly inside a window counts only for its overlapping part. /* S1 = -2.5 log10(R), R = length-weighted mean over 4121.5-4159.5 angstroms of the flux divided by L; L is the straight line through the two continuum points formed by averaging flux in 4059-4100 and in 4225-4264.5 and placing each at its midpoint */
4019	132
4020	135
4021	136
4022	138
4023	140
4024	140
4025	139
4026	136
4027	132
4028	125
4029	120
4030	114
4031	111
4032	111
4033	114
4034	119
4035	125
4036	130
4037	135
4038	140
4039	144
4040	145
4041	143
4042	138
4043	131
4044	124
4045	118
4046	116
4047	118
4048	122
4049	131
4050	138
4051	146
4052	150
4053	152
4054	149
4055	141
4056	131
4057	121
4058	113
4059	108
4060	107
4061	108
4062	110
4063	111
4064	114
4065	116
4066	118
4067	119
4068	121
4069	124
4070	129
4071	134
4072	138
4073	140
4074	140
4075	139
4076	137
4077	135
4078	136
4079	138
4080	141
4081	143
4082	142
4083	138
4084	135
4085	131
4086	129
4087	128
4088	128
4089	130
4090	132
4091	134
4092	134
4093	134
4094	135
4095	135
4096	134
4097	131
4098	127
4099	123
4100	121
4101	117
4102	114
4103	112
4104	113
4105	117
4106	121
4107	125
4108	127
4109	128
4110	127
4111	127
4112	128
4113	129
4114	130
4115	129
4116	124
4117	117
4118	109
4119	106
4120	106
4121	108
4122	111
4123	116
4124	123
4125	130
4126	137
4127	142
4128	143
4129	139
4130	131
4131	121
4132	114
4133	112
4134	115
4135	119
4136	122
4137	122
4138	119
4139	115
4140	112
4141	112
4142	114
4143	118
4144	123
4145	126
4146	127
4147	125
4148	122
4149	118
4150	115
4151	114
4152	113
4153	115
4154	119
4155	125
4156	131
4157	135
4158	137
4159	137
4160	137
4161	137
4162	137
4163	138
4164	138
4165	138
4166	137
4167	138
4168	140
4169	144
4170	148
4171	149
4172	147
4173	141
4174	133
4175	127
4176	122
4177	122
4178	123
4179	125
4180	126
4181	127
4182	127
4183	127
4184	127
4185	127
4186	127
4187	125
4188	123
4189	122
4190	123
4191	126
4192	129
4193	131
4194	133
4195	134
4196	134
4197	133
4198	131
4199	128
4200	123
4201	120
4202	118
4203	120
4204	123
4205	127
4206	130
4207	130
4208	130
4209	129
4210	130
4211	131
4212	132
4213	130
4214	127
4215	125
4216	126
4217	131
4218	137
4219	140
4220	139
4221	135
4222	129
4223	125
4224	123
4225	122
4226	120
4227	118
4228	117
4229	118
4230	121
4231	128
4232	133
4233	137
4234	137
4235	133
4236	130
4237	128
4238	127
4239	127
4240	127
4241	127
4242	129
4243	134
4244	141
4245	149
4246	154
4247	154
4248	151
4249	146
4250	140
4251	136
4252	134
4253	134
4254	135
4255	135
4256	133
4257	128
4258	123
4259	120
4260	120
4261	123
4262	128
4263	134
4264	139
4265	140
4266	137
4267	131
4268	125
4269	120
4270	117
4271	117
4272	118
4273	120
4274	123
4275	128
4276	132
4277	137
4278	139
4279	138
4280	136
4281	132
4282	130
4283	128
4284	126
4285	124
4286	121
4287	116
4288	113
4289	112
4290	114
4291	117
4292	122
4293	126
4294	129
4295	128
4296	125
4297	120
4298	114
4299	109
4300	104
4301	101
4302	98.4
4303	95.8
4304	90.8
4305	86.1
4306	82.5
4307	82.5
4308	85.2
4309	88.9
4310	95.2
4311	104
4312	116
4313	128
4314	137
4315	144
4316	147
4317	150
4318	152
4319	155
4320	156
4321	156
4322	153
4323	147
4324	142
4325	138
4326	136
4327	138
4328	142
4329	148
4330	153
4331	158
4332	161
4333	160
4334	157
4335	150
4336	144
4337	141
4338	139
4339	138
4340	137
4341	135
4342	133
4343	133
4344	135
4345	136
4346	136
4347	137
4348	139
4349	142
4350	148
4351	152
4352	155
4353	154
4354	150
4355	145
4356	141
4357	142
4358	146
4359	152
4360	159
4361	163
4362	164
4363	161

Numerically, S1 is 0.06 mag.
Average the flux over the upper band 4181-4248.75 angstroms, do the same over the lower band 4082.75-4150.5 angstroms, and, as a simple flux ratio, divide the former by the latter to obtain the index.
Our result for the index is 1.05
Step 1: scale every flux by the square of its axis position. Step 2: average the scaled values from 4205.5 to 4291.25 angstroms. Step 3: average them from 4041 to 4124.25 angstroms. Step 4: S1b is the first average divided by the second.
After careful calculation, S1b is 1.11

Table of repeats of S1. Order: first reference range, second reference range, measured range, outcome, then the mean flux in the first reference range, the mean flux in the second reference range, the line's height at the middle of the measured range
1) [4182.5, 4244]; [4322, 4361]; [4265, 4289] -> 0.083 mag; 128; 145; 136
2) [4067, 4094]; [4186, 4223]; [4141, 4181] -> 0.008 mag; 134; 129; 131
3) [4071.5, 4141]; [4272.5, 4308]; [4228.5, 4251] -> -0.134 mag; 127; 117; 119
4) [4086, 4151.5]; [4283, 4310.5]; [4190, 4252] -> -0.141 mag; 123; 109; 115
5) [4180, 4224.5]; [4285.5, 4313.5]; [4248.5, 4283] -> -0.135 mag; 128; 108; 115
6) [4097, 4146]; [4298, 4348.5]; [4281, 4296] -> 0.057 mag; 121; 130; 129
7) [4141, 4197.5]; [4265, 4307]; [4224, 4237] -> -0.021 mag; 129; 119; 124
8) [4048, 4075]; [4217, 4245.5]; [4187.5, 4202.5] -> 0.017 mag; 127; 130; 129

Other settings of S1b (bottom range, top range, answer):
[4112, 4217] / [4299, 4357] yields 1.14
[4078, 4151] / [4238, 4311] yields 1.07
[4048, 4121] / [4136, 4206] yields 1.04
